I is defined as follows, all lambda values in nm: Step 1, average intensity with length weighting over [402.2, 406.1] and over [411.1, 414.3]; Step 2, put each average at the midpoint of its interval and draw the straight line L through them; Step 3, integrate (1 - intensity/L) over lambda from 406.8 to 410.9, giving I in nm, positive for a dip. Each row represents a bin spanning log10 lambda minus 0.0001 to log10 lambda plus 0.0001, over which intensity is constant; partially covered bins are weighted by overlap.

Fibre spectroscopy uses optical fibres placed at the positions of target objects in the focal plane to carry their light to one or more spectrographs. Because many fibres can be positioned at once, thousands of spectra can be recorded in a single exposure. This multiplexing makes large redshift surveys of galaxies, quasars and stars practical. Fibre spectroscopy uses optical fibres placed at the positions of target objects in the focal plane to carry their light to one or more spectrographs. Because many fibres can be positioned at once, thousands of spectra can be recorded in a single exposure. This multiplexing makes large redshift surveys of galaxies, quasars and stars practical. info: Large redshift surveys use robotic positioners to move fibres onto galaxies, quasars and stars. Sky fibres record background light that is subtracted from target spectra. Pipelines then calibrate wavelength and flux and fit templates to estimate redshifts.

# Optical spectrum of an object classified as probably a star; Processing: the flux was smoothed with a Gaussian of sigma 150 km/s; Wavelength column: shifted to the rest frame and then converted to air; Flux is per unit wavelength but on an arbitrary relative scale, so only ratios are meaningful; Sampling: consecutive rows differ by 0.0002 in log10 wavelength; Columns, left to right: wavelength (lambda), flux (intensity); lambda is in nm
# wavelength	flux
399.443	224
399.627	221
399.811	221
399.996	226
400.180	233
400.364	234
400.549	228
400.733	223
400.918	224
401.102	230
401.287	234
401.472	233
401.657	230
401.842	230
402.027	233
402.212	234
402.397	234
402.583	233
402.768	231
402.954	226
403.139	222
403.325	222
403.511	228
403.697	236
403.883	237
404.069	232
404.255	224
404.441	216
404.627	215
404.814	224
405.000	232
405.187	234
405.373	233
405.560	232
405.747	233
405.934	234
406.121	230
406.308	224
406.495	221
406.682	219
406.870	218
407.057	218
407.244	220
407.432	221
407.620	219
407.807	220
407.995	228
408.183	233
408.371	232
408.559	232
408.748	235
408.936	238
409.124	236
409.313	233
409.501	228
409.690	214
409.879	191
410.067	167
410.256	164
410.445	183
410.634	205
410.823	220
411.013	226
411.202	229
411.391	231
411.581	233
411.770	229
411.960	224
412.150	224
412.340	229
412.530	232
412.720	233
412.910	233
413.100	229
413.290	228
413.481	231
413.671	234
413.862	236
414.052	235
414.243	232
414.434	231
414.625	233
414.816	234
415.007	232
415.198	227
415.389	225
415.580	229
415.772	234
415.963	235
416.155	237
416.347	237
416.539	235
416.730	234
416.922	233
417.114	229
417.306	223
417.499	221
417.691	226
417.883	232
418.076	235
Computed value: 0.25 nm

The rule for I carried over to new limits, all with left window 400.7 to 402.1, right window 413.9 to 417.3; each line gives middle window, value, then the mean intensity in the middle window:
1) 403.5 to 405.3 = 0.02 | 228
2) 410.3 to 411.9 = 0.09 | 218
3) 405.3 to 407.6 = 0.06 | 225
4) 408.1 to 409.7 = -0.01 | 232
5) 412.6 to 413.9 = 0.00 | 232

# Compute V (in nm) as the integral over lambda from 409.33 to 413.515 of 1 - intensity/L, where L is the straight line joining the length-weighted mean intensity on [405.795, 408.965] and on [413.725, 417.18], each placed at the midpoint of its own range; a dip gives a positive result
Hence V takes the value 0.216 nm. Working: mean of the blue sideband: 226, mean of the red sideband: 233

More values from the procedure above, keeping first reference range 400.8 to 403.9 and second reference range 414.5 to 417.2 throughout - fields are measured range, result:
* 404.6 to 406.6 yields 0.02 nm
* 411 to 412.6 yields 0.02 nm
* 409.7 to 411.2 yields 0.22 nm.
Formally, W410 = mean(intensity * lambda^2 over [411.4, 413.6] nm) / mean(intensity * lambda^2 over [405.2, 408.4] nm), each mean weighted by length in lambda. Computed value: 1.0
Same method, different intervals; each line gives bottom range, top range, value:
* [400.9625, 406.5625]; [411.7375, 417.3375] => 1.06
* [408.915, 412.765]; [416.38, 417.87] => 1.09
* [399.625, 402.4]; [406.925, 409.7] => 1.03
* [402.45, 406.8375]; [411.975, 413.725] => 1.05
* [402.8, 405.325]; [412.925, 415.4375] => 1.07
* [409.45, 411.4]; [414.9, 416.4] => 1.17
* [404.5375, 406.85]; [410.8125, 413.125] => 1.04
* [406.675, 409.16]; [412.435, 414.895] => 1.06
